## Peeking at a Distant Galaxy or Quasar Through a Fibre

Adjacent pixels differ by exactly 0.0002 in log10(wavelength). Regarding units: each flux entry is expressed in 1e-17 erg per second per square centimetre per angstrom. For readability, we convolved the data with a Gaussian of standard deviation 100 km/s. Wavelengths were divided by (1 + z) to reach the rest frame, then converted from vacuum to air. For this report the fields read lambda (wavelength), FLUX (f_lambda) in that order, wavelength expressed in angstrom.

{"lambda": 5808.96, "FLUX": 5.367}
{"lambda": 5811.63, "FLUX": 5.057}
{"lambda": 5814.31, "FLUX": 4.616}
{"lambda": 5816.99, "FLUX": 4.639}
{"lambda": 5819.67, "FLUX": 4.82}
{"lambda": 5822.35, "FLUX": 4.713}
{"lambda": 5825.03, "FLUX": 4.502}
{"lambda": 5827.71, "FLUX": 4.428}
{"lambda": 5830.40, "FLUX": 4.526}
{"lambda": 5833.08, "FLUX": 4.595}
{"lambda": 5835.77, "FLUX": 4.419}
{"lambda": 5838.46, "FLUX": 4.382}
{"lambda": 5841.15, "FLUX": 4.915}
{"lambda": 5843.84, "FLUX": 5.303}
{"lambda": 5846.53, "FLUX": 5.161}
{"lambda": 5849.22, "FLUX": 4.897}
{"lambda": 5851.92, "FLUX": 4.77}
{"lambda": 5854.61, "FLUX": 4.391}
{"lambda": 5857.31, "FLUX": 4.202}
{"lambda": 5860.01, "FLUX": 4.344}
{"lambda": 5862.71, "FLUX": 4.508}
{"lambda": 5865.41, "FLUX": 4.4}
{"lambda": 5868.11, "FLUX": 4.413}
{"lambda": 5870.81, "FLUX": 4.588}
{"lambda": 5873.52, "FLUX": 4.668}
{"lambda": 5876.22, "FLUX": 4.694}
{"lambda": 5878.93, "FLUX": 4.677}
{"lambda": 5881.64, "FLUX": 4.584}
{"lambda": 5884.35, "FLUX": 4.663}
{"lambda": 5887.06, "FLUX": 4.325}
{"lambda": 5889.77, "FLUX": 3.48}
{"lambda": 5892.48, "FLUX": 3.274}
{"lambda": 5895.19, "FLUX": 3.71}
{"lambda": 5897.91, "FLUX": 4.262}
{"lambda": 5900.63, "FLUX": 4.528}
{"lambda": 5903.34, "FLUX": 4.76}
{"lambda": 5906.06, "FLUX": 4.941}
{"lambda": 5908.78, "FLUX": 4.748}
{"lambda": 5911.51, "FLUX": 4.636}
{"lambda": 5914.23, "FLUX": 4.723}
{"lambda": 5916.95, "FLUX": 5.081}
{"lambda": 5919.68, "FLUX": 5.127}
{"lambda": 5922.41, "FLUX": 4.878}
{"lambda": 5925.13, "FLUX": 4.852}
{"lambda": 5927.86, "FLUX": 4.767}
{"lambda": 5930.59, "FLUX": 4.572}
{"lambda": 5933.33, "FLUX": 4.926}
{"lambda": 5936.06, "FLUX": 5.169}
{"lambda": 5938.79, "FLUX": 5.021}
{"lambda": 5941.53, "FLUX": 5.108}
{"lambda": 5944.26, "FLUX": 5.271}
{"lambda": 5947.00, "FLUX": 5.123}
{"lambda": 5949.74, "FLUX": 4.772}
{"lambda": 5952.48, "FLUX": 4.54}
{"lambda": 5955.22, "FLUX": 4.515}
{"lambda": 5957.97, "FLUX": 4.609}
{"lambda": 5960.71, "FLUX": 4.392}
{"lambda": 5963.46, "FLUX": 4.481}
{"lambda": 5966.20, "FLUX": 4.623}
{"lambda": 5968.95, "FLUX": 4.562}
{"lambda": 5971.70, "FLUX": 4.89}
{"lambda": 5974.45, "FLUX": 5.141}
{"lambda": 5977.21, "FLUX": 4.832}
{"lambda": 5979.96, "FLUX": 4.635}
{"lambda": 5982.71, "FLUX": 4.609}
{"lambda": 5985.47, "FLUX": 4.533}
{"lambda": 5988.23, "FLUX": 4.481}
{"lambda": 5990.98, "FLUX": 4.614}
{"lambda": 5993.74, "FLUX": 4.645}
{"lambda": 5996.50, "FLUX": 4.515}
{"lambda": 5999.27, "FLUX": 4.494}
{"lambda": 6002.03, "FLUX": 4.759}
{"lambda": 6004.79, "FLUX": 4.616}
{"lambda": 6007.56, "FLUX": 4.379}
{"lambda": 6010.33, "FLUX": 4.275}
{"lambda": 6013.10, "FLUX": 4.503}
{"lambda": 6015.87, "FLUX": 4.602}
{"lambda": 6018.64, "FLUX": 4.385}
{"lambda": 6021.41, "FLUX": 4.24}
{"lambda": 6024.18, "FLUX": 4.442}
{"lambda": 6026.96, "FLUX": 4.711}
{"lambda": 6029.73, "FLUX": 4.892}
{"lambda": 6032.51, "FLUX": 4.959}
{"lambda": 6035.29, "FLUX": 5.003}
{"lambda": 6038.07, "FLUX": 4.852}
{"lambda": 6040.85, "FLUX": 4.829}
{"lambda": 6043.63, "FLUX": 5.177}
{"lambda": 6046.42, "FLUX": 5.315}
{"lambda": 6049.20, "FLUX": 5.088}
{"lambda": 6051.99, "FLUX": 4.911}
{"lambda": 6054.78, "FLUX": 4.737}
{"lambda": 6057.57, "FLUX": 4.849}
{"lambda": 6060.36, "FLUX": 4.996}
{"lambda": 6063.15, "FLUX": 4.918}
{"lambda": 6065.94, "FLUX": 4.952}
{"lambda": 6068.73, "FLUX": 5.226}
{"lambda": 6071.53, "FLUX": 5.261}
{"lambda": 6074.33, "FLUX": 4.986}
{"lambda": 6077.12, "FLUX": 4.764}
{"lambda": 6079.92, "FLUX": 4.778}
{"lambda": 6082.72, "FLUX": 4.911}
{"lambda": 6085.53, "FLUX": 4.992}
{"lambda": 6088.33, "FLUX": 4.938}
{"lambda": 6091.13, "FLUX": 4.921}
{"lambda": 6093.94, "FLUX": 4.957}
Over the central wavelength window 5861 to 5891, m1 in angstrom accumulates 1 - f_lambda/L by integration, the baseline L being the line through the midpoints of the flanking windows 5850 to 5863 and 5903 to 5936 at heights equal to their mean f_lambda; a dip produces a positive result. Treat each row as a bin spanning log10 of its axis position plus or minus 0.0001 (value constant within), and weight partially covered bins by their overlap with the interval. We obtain 0.8 angstrom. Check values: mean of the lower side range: 4.46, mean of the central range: 4.46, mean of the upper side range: 4.85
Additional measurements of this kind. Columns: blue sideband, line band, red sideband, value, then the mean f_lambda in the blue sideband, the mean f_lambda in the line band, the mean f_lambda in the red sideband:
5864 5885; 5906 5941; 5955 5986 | -1.98 angstrom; 4.58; 4.88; 4.66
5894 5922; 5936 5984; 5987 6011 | -2.00 angstrom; 4.66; 4.78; 4.54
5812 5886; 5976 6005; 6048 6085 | 1.36 angstrom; 4.63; 4.61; 4.95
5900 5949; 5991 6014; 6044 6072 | 2.06 angstrom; 4.91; 4.53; 5.02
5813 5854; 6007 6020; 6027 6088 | 1.28 angstrom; 4.71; 4.43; 4.97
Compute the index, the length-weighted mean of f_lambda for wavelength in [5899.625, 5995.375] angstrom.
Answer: 4.77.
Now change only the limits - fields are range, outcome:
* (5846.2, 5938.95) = 4.58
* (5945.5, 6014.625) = 4.62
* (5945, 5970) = 4.64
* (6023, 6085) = 4.94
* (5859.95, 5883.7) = 4.56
